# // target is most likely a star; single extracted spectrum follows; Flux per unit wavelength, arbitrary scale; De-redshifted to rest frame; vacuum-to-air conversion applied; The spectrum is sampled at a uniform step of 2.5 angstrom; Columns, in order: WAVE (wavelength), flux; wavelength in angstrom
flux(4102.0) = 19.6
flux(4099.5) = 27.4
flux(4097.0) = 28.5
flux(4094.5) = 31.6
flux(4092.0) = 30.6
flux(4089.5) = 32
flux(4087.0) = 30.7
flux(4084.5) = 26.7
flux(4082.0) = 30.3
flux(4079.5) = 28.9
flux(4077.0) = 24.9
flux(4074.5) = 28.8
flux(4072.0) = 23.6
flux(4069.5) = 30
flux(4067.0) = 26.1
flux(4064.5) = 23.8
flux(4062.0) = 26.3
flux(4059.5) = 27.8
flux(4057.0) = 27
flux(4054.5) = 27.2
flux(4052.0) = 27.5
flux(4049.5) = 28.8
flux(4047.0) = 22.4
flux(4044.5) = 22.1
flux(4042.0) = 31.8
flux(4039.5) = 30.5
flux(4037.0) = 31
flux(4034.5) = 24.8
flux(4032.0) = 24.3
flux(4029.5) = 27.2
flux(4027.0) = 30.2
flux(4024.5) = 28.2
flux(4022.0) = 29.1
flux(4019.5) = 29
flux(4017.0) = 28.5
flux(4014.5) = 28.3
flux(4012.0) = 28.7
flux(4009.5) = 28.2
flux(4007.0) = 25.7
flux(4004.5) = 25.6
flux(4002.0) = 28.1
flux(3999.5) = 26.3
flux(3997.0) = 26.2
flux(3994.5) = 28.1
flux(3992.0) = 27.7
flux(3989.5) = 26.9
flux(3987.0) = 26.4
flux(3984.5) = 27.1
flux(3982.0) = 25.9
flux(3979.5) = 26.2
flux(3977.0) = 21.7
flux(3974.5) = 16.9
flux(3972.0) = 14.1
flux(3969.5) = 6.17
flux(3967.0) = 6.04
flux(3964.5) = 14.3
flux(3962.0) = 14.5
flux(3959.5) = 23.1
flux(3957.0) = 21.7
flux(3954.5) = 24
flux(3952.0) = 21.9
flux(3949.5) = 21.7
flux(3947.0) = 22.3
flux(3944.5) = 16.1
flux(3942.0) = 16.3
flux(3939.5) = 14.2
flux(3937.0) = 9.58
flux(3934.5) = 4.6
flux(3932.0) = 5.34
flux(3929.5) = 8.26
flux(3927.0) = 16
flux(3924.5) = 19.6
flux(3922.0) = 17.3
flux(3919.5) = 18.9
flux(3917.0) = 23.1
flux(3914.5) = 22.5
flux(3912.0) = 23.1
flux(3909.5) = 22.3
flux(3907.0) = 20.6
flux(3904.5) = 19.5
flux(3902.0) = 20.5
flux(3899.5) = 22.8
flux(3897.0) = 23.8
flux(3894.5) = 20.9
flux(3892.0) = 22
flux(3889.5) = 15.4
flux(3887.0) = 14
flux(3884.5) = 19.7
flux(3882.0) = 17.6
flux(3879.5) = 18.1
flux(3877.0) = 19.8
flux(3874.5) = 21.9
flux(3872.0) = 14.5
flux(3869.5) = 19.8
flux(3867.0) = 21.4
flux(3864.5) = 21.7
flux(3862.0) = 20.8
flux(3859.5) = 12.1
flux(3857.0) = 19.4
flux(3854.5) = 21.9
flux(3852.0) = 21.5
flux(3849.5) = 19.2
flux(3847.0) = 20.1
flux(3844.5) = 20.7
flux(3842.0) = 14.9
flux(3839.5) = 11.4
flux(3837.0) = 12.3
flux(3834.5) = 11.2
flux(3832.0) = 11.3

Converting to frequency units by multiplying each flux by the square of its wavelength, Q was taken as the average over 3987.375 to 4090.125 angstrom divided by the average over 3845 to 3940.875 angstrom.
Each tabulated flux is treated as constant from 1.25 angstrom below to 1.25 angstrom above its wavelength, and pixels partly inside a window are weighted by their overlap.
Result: 1.62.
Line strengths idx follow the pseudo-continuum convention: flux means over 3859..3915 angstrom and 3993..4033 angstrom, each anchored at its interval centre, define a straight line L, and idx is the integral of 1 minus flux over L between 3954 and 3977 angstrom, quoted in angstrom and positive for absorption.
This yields 8.3 angstrom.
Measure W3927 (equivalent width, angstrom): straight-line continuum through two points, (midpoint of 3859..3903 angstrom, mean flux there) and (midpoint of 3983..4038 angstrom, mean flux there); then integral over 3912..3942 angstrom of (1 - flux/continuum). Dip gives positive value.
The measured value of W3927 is 9.7 angstrom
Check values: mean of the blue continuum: 19.4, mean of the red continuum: 27.5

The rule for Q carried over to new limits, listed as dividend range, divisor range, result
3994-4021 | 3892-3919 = 1.33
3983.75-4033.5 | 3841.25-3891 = 1.57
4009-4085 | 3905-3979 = 1.72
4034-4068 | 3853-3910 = 1.50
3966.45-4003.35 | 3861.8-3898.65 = 1.23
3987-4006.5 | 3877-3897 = 1.52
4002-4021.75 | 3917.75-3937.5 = 2.27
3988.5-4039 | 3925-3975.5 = 1.91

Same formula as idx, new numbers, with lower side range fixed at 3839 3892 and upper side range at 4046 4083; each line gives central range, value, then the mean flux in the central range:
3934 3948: 4.88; 14.2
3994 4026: -4.00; 27.7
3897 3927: -0.53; 20.8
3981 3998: -2.27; 26.9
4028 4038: -0.48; 26.8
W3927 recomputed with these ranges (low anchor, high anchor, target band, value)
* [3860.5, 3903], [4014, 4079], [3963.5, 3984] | 6.1 angstrom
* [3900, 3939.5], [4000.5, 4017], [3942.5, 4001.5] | 5.2 angstrom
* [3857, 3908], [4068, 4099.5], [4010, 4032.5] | -2.1 angstrom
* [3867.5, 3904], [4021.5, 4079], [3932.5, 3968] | 9.8 angstrom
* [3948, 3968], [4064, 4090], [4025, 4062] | -3.1 angstrom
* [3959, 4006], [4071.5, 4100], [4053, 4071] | 0.2 angstrom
